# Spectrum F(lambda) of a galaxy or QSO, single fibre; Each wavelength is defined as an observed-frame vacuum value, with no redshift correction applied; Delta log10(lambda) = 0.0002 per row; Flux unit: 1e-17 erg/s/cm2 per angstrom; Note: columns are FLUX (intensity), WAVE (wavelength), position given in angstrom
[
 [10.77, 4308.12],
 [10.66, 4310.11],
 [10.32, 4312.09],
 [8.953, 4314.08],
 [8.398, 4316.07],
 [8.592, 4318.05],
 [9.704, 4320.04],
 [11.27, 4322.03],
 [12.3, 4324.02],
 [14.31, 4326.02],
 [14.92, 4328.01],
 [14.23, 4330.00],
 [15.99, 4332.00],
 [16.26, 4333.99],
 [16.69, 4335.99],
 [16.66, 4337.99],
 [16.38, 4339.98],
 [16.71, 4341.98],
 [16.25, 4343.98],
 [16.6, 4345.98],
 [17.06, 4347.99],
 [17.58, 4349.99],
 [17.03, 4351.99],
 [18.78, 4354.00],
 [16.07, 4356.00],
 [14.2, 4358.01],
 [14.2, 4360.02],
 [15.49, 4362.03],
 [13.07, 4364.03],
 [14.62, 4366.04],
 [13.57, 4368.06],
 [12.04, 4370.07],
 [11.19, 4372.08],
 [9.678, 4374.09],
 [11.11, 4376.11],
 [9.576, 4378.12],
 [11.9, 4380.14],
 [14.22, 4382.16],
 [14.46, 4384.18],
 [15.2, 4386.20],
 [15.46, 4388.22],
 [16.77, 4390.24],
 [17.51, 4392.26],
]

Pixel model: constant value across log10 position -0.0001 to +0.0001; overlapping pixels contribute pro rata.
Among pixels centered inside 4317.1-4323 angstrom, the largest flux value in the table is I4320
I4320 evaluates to 11.27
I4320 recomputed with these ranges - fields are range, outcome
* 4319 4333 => 15.99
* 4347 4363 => 18.78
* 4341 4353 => 17.58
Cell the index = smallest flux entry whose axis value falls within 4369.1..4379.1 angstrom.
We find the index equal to 9.576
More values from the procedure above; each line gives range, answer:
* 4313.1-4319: 8.398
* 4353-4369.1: 13.07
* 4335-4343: 16.38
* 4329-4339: 14.23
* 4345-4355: 16.6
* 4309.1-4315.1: 8.953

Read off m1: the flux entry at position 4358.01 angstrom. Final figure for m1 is 14.2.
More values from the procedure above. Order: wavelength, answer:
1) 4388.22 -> 15.46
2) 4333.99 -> 16.26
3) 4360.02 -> 14.2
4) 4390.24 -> 16.77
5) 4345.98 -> 16.6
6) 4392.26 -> 17.51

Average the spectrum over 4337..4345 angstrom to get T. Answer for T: 16.5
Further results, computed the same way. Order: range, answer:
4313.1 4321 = 8.91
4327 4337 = 15.6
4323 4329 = 13.8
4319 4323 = 10.5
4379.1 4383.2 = 13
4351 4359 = 16.5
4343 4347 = 16.4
